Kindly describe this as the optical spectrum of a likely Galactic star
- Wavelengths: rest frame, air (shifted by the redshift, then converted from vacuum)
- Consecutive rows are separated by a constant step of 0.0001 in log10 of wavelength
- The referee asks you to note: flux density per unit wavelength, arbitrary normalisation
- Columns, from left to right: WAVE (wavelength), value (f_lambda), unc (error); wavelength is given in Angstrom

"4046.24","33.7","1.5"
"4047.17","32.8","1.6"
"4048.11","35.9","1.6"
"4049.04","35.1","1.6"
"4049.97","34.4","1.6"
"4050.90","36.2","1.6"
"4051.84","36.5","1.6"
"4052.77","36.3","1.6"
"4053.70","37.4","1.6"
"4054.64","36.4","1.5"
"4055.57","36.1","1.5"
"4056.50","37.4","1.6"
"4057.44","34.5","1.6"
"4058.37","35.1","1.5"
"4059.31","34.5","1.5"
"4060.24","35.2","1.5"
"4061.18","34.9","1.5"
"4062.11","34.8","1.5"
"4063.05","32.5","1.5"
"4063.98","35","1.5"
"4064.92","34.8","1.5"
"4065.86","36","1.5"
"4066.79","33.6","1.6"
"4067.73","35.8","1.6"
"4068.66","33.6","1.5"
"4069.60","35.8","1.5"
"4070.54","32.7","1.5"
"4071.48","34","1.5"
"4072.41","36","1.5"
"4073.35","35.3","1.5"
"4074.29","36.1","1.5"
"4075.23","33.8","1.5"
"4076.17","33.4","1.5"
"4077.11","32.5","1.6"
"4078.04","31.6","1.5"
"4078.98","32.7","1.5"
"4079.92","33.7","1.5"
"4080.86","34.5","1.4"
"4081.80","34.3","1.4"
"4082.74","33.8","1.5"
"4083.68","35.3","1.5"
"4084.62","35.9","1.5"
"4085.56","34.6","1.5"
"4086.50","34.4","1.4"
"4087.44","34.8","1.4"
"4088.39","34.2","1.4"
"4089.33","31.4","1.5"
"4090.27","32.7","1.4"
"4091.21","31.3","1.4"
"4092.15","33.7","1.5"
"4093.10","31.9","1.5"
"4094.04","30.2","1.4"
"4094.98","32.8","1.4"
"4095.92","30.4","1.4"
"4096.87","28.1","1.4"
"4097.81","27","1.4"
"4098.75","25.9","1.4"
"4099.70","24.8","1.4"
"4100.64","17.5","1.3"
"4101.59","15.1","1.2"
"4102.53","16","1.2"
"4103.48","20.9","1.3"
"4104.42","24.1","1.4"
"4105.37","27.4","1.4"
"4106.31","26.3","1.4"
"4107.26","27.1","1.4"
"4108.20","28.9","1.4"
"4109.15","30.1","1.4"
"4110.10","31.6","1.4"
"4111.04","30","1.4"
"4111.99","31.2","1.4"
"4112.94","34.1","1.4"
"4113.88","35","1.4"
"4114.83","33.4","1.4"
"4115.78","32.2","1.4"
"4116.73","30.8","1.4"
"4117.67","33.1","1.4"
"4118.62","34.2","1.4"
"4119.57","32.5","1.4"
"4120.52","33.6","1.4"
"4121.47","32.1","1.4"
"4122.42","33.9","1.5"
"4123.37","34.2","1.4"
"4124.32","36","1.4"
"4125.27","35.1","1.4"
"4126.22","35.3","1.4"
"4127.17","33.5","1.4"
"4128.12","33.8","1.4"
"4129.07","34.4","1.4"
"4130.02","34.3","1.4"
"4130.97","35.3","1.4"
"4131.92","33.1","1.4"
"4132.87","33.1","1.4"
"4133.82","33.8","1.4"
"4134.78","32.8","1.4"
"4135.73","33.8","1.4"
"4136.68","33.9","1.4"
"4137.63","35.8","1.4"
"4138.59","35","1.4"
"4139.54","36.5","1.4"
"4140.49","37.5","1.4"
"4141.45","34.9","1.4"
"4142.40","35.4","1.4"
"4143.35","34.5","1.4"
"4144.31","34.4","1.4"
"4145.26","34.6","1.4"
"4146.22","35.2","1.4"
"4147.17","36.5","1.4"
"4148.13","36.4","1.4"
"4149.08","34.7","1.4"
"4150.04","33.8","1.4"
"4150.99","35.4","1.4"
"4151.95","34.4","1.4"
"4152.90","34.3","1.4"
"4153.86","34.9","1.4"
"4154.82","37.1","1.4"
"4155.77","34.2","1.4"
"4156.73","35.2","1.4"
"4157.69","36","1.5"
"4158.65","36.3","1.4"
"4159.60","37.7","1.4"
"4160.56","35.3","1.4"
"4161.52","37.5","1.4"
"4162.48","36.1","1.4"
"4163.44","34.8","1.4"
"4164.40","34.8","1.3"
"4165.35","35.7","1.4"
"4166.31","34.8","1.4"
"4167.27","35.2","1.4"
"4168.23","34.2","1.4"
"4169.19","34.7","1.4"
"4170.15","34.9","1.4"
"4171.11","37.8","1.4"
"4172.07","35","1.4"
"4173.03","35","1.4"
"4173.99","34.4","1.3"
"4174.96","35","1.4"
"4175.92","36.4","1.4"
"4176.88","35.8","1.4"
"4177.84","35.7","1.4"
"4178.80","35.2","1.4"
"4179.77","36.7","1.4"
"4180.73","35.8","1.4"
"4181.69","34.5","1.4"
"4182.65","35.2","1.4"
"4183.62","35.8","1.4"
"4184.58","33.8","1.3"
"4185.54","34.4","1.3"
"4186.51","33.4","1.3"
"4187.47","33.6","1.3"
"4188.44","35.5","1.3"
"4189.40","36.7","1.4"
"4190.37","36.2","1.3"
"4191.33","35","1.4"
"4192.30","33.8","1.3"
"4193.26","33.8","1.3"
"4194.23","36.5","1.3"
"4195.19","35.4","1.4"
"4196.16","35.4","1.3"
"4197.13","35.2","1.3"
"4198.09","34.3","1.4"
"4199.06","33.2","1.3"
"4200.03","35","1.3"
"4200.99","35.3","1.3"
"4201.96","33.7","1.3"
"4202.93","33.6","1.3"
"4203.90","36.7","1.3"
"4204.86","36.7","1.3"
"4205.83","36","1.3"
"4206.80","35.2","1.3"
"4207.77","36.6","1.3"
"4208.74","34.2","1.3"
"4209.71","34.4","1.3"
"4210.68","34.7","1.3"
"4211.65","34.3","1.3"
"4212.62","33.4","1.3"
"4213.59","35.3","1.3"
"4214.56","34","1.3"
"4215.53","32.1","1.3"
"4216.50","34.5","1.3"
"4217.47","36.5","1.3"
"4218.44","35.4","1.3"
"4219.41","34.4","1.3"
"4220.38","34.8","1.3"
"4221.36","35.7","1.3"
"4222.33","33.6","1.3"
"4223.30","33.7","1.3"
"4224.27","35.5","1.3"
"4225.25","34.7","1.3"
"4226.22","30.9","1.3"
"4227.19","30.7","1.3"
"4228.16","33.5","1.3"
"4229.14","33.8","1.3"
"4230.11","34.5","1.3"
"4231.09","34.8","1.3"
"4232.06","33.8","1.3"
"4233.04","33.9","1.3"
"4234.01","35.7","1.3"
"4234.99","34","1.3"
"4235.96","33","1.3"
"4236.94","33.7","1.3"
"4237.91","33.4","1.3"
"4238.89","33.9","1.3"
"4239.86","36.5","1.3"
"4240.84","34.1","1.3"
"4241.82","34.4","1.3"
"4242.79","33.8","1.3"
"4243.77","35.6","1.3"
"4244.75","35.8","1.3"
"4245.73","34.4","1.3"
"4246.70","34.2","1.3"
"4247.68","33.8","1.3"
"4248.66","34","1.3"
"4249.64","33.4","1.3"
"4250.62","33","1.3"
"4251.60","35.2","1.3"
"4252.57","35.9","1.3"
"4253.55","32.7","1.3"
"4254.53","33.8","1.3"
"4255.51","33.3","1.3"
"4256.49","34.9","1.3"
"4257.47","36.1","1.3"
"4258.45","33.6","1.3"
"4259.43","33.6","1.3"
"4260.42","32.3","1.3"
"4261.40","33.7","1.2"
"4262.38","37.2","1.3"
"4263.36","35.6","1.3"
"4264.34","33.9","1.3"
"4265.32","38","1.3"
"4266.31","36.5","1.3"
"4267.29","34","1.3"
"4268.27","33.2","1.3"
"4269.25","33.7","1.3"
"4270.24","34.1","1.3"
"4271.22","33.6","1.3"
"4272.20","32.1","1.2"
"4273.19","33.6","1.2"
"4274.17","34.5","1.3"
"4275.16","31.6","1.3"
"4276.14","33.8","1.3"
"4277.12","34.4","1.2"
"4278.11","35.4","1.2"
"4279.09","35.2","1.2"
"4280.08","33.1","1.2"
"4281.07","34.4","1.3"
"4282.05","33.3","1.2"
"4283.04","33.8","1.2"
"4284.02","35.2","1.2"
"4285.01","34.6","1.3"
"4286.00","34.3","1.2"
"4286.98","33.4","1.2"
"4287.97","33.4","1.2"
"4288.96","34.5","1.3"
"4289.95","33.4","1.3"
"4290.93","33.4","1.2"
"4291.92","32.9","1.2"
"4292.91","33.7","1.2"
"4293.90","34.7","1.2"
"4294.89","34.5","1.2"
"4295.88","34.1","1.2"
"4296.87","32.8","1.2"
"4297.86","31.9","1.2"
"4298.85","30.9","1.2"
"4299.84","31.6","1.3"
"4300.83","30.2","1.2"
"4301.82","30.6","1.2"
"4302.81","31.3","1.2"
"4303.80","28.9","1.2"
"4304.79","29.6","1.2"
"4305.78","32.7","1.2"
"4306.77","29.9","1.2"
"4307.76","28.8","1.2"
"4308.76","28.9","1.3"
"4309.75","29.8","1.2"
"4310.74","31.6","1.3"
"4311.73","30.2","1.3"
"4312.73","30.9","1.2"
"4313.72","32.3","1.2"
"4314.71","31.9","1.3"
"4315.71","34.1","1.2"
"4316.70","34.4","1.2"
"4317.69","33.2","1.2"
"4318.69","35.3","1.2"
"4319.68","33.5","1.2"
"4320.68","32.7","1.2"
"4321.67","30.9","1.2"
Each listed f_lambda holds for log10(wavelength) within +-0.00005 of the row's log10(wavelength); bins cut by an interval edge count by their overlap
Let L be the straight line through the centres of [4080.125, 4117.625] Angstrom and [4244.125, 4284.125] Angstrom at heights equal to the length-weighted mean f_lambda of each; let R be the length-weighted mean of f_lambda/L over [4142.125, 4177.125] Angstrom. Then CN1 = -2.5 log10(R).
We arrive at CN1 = -0.126 mag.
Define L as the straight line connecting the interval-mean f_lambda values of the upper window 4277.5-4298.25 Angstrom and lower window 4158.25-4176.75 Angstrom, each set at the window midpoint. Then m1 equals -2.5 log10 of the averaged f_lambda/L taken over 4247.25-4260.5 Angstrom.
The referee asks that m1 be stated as 0.01 mag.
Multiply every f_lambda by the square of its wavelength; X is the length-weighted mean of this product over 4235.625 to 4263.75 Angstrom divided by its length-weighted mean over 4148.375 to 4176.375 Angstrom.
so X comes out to 1.0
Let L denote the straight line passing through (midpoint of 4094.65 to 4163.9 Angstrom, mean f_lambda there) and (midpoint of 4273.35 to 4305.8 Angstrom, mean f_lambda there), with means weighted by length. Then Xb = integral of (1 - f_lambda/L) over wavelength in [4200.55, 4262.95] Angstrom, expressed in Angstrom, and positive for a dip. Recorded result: -2.9 Angstrom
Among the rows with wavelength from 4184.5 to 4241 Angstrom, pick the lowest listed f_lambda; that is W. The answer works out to 30.7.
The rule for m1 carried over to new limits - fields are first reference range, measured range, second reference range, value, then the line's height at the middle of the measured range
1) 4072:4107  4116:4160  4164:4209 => -0.060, 32.7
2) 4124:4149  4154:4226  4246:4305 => -0.023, 34.4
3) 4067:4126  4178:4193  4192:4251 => -0.047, 33.6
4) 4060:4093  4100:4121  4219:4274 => 0.199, 34.1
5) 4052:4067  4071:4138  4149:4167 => 0.120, 35.4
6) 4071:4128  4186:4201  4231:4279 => -0.057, 33.1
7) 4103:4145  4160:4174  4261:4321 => -0.082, 32.8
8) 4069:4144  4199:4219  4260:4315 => -0.072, 32.6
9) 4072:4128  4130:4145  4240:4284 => -0.089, 31.9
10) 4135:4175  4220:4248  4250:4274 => 0.014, 34.6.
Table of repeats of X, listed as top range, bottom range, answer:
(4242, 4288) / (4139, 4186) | 1.02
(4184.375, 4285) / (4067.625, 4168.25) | 1.11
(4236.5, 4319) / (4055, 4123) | 1.15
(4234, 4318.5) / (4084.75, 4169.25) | 1.10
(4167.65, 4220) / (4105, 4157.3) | 1.07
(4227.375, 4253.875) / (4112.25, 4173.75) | 1.03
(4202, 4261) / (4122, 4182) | 1.01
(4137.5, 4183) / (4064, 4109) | 1.19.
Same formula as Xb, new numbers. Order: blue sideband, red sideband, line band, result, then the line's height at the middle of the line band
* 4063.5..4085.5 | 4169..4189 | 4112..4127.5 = 0.49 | 34.7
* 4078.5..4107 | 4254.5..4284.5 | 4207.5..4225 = -0.95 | 32.8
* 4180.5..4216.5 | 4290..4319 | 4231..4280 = -1.52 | 33.3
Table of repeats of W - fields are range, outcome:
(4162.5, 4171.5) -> 34.2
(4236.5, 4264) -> 32.3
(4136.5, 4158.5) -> 33.8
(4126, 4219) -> 32.1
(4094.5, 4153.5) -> 15.1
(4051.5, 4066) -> 32.5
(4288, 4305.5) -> 28.9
